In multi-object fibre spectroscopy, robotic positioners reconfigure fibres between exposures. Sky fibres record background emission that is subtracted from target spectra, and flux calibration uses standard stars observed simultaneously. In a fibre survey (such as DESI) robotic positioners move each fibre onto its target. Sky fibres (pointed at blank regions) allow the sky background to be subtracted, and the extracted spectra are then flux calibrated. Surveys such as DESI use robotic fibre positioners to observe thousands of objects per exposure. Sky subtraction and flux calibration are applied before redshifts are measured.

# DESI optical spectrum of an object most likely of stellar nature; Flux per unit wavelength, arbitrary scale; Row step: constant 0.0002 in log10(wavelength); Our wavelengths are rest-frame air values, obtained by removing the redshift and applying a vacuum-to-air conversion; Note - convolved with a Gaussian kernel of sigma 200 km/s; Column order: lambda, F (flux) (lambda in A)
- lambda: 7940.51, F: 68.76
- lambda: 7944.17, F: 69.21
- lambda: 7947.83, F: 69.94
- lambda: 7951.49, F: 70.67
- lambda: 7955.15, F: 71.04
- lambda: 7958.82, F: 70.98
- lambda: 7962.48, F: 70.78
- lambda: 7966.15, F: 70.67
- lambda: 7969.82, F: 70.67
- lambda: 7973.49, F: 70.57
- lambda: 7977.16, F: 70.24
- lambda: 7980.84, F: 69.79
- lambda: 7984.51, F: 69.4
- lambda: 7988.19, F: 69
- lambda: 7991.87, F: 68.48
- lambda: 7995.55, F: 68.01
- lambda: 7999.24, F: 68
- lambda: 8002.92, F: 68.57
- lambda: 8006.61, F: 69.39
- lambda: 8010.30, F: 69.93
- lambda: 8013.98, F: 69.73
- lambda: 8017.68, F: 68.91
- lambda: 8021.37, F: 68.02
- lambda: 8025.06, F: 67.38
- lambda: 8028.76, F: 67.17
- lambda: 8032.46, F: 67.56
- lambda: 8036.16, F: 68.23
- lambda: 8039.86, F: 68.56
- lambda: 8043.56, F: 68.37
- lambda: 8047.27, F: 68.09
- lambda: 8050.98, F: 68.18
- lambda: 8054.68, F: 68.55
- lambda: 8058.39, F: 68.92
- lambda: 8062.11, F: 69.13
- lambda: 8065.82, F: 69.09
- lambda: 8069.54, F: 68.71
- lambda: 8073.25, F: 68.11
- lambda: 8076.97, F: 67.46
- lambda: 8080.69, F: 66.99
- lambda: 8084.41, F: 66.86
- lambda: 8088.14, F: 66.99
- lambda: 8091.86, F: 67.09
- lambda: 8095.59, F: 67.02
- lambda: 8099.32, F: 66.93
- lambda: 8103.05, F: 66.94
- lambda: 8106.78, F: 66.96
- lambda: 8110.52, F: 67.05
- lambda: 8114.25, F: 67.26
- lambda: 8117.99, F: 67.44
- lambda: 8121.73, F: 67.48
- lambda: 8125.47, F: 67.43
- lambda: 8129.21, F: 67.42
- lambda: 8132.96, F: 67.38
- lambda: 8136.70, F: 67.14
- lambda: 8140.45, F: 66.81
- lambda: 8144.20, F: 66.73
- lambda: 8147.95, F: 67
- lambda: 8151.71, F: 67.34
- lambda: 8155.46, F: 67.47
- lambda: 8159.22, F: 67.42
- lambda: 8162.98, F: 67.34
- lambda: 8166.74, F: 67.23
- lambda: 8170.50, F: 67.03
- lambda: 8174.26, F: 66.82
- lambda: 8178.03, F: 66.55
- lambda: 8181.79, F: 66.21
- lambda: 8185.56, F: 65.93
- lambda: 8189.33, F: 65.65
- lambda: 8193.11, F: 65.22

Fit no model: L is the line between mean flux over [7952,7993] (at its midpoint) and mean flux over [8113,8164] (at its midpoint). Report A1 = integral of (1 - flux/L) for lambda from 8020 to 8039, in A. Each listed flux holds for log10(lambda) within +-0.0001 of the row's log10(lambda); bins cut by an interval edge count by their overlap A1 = 0.4 A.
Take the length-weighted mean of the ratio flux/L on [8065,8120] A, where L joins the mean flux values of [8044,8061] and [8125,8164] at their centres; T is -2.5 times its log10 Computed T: 0.01 mag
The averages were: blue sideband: 68.4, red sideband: 67.2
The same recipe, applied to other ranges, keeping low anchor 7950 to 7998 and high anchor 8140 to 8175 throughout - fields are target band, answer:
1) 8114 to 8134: 0.004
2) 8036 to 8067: 0.003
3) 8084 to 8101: 0.019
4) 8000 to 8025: 0.007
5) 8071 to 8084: 0.014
